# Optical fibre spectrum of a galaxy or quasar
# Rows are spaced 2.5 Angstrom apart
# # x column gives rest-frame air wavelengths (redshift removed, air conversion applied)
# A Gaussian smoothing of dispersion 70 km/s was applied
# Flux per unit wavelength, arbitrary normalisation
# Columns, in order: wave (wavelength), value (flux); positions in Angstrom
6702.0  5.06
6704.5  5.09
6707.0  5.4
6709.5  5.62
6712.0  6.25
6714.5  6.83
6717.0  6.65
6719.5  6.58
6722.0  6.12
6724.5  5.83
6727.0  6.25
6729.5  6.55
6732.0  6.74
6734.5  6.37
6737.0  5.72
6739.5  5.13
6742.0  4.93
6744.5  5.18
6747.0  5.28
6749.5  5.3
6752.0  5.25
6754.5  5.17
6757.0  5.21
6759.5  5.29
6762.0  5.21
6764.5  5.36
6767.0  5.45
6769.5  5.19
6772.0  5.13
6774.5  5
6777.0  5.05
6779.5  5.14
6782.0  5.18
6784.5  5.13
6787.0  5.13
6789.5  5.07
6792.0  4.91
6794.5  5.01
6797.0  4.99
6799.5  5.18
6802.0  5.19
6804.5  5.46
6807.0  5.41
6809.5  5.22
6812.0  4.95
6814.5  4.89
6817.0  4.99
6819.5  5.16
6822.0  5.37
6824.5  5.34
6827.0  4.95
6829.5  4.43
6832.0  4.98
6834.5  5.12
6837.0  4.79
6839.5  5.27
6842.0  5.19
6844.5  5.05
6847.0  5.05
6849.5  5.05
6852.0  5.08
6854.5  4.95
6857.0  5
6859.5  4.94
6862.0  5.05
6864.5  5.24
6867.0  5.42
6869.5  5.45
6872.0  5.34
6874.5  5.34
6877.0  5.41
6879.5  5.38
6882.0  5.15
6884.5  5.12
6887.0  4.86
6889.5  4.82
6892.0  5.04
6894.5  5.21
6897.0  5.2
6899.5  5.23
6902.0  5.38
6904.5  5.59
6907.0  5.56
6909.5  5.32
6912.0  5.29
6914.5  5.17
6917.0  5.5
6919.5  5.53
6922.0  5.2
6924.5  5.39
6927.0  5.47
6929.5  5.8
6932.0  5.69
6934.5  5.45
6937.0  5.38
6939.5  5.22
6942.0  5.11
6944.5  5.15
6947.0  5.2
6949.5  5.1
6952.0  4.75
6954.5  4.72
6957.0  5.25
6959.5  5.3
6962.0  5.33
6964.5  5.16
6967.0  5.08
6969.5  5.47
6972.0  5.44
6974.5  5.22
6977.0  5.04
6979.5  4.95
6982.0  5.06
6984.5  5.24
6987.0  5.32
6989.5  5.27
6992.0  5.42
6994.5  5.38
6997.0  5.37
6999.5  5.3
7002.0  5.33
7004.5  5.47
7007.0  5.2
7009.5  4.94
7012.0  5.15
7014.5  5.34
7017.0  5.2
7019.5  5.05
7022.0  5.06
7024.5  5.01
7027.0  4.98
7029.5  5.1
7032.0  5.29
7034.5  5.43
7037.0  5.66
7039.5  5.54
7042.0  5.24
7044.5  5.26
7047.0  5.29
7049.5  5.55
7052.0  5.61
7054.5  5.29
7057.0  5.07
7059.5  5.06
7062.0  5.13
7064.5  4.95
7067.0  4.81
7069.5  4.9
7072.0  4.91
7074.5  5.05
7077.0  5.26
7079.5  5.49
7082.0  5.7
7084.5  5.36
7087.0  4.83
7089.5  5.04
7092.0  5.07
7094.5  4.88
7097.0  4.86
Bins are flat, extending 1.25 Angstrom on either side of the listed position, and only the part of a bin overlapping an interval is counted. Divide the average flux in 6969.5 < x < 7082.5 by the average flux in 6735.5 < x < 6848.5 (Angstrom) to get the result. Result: 1.0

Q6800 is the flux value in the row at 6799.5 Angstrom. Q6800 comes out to 5.18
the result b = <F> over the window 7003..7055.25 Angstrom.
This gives 5.27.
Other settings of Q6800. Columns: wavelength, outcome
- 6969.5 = 5.47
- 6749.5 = 5.3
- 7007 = 5.2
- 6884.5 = 5.12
